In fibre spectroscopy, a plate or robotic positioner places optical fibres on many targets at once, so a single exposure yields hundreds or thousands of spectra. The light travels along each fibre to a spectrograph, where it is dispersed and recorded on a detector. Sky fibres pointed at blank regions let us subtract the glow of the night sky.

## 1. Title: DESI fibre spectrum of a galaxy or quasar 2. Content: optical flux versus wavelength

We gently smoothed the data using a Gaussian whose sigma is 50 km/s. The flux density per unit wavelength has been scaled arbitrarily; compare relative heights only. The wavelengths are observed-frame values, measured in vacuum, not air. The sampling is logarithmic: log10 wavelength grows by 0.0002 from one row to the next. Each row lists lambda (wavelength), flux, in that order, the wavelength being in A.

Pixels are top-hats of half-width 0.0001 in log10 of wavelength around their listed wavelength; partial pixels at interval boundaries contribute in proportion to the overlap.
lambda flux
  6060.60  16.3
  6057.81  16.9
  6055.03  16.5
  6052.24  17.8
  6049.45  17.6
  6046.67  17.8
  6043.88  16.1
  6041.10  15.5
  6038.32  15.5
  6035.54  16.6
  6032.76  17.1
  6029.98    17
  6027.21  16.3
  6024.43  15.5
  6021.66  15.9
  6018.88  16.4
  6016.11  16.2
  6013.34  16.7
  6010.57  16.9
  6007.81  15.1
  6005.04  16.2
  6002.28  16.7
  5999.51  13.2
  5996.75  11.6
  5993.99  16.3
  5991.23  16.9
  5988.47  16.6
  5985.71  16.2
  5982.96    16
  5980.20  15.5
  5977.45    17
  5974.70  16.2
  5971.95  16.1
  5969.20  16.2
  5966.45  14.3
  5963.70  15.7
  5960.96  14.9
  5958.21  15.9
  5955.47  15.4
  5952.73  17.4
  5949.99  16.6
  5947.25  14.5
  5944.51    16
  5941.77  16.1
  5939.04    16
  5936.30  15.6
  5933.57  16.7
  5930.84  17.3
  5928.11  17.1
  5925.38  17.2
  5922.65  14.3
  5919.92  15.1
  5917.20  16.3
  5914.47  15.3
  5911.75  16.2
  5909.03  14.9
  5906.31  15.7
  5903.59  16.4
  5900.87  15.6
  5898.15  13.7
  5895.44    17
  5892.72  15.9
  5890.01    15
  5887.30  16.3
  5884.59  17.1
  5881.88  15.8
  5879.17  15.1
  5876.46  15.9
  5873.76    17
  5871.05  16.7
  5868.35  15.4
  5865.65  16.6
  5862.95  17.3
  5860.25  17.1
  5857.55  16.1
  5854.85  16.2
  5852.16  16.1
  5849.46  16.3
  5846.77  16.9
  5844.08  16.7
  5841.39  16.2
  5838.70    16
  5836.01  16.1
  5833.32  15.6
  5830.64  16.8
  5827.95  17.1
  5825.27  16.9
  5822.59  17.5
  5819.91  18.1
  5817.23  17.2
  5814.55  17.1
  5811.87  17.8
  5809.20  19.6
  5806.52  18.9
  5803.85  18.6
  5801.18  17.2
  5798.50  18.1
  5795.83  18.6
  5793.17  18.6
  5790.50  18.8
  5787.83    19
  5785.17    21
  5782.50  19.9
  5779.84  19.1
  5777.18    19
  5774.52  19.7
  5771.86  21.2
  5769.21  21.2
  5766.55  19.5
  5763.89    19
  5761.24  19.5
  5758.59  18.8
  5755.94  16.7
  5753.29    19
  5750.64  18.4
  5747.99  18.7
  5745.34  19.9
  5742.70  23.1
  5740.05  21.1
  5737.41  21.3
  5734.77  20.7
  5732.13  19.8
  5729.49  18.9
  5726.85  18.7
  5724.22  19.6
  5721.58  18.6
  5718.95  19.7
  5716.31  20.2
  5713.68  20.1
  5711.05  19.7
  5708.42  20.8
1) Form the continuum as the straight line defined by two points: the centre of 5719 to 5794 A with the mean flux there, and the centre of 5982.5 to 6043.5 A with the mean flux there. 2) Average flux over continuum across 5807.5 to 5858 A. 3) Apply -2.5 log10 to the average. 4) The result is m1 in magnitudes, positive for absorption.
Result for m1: 0.10 mag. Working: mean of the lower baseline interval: 19.6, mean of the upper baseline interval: 15.9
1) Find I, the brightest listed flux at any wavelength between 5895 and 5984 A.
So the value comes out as 17.4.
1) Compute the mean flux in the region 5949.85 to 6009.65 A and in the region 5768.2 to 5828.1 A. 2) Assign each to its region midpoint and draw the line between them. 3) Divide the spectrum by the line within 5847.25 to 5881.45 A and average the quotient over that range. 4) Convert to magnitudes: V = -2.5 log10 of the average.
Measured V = 0.08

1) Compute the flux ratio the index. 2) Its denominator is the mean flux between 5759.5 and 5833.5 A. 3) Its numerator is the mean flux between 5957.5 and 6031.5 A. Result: 0.85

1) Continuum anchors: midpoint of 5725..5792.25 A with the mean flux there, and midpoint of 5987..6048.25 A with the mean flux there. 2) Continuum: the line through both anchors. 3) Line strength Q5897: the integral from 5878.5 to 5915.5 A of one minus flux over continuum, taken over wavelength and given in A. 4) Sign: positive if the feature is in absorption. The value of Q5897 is 4.1 A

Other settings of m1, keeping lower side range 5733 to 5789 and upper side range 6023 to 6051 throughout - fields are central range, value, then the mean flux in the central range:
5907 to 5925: 0.16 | 15.5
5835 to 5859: 0.15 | 16.3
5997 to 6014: 0.09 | 15.5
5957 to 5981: 0.10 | 15.8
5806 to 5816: 0.05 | 18.3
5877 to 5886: 0.15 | 16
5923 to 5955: 0.09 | 16.3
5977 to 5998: 0.09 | 15.7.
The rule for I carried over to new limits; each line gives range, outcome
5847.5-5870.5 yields 17.3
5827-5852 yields 17.1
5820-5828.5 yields 17.5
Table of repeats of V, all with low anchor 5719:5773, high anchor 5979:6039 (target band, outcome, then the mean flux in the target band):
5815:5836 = 0.097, 17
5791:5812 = 0.024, 18.5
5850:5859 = 0.126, 16.2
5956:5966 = 0.084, 15.4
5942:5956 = 0.051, 16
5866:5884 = 0.114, 16.1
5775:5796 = -0.011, 19.3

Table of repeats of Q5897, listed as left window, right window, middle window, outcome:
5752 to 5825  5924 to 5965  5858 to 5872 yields 0.7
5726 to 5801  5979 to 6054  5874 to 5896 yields 2.3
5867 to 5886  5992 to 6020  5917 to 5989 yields -0.9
